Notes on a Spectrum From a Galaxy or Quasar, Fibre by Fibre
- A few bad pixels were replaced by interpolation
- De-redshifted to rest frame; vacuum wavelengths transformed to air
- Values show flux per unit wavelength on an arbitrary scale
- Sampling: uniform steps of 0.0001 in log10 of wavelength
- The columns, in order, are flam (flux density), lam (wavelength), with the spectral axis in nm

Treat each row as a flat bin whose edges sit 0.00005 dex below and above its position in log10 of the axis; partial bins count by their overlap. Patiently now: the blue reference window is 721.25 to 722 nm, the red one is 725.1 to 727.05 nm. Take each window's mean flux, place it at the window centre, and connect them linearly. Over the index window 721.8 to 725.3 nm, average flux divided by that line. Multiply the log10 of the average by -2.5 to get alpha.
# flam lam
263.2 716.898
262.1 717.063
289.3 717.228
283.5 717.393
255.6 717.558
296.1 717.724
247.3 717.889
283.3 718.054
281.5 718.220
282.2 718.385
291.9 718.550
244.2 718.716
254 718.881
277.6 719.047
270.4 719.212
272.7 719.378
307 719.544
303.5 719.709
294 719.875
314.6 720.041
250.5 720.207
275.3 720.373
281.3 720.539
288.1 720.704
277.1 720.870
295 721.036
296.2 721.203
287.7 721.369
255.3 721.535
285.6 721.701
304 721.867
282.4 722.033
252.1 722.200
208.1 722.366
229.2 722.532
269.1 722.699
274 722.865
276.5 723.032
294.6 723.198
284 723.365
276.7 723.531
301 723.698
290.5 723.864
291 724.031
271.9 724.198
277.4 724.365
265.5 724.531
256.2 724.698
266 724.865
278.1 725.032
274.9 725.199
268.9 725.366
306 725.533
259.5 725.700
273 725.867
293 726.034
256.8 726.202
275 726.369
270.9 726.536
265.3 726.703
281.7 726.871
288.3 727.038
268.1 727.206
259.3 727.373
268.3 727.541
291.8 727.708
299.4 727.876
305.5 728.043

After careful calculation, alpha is 0.03 mag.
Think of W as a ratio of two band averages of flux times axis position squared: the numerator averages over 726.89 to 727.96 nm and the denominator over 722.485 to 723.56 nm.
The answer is 1.04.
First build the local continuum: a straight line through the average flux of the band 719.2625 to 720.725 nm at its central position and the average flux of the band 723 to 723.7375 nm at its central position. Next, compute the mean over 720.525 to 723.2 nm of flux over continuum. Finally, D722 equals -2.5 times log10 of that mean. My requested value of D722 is 0.05 mag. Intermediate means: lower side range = 287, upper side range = 286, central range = 273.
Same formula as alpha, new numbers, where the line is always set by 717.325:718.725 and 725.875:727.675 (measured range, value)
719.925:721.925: -0.037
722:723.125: 0.079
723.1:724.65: -0.036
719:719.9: -0.049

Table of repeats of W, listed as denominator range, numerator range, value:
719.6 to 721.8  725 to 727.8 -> 0.98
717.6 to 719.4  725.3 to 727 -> 1.03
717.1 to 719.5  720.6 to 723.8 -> 1.02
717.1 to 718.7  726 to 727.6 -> 1.01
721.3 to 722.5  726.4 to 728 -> 1.06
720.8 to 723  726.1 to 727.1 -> 1.02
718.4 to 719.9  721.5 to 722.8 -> 0.94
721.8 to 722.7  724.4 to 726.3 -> 1.08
